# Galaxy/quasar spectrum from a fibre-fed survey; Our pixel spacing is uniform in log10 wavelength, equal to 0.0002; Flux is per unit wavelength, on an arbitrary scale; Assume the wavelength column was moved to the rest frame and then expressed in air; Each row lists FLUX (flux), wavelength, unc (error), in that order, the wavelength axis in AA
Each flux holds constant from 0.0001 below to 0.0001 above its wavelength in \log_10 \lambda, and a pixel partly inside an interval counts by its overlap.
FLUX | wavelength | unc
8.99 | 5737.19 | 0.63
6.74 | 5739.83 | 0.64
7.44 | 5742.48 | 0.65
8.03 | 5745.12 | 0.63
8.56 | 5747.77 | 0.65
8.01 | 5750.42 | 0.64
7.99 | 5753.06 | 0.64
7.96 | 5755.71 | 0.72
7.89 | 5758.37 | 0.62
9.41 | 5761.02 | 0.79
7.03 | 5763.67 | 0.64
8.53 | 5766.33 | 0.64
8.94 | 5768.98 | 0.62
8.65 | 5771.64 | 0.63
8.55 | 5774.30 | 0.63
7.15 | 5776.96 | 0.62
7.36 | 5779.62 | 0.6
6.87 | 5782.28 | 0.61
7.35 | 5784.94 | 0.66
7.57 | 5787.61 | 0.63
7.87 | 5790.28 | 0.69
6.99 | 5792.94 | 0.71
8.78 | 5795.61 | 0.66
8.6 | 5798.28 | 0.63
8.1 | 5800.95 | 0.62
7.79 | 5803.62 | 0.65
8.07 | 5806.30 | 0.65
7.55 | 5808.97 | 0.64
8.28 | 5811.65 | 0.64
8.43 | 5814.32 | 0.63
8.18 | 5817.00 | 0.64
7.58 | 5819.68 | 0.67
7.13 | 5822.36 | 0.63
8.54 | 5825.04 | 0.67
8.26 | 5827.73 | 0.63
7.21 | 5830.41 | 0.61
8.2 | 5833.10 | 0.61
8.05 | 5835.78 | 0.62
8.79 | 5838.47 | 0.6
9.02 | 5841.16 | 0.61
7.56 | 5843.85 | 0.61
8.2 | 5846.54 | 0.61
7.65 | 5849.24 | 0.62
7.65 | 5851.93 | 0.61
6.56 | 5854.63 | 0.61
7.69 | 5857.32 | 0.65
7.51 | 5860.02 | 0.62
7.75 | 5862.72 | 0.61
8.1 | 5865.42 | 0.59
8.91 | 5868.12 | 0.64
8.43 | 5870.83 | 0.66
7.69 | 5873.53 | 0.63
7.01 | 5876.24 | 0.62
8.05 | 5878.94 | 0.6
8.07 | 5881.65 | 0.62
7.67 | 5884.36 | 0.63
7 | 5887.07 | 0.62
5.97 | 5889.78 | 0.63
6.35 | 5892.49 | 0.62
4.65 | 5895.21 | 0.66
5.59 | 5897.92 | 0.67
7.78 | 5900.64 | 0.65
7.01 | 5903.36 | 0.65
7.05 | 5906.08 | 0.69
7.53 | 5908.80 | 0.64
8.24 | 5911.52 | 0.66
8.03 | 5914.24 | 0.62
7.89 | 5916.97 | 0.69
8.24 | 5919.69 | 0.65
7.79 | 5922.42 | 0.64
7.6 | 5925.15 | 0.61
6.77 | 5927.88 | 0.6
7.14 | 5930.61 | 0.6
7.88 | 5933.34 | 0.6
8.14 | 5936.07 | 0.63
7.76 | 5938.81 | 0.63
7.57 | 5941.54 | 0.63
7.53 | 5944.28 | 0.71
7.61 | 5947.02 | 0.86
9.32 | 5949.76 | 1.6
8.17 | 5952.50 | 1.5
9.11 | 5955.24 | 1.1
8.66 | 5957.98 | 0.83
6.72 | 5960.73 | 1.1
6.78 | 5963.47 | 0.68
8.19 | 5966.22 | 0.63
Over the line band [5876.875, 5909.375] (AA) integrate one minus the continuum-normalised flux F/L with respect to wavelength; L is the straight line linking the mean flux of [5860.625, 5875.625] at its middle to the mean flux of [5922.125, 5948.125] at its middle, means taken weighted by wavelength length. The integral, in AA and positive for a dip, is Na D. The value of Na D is 4.2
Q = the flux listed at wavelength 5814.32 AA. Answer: 8.43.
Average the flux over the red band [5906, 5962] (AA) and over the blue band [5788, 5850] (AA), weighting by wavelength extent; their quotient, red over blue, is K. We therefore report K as 1.0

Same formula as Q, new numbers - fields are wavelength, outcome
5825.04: 8.54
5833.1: 8.2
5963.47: 6.78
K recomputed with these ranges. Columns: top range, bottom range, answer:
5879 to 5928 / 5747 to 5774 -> 0.87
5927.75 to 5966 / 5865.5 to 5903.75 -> 1.09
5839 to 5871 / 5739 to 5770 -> 0.98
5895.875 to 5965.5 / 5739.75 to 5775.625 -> 0.94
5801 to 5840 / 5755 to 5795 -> 1.02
